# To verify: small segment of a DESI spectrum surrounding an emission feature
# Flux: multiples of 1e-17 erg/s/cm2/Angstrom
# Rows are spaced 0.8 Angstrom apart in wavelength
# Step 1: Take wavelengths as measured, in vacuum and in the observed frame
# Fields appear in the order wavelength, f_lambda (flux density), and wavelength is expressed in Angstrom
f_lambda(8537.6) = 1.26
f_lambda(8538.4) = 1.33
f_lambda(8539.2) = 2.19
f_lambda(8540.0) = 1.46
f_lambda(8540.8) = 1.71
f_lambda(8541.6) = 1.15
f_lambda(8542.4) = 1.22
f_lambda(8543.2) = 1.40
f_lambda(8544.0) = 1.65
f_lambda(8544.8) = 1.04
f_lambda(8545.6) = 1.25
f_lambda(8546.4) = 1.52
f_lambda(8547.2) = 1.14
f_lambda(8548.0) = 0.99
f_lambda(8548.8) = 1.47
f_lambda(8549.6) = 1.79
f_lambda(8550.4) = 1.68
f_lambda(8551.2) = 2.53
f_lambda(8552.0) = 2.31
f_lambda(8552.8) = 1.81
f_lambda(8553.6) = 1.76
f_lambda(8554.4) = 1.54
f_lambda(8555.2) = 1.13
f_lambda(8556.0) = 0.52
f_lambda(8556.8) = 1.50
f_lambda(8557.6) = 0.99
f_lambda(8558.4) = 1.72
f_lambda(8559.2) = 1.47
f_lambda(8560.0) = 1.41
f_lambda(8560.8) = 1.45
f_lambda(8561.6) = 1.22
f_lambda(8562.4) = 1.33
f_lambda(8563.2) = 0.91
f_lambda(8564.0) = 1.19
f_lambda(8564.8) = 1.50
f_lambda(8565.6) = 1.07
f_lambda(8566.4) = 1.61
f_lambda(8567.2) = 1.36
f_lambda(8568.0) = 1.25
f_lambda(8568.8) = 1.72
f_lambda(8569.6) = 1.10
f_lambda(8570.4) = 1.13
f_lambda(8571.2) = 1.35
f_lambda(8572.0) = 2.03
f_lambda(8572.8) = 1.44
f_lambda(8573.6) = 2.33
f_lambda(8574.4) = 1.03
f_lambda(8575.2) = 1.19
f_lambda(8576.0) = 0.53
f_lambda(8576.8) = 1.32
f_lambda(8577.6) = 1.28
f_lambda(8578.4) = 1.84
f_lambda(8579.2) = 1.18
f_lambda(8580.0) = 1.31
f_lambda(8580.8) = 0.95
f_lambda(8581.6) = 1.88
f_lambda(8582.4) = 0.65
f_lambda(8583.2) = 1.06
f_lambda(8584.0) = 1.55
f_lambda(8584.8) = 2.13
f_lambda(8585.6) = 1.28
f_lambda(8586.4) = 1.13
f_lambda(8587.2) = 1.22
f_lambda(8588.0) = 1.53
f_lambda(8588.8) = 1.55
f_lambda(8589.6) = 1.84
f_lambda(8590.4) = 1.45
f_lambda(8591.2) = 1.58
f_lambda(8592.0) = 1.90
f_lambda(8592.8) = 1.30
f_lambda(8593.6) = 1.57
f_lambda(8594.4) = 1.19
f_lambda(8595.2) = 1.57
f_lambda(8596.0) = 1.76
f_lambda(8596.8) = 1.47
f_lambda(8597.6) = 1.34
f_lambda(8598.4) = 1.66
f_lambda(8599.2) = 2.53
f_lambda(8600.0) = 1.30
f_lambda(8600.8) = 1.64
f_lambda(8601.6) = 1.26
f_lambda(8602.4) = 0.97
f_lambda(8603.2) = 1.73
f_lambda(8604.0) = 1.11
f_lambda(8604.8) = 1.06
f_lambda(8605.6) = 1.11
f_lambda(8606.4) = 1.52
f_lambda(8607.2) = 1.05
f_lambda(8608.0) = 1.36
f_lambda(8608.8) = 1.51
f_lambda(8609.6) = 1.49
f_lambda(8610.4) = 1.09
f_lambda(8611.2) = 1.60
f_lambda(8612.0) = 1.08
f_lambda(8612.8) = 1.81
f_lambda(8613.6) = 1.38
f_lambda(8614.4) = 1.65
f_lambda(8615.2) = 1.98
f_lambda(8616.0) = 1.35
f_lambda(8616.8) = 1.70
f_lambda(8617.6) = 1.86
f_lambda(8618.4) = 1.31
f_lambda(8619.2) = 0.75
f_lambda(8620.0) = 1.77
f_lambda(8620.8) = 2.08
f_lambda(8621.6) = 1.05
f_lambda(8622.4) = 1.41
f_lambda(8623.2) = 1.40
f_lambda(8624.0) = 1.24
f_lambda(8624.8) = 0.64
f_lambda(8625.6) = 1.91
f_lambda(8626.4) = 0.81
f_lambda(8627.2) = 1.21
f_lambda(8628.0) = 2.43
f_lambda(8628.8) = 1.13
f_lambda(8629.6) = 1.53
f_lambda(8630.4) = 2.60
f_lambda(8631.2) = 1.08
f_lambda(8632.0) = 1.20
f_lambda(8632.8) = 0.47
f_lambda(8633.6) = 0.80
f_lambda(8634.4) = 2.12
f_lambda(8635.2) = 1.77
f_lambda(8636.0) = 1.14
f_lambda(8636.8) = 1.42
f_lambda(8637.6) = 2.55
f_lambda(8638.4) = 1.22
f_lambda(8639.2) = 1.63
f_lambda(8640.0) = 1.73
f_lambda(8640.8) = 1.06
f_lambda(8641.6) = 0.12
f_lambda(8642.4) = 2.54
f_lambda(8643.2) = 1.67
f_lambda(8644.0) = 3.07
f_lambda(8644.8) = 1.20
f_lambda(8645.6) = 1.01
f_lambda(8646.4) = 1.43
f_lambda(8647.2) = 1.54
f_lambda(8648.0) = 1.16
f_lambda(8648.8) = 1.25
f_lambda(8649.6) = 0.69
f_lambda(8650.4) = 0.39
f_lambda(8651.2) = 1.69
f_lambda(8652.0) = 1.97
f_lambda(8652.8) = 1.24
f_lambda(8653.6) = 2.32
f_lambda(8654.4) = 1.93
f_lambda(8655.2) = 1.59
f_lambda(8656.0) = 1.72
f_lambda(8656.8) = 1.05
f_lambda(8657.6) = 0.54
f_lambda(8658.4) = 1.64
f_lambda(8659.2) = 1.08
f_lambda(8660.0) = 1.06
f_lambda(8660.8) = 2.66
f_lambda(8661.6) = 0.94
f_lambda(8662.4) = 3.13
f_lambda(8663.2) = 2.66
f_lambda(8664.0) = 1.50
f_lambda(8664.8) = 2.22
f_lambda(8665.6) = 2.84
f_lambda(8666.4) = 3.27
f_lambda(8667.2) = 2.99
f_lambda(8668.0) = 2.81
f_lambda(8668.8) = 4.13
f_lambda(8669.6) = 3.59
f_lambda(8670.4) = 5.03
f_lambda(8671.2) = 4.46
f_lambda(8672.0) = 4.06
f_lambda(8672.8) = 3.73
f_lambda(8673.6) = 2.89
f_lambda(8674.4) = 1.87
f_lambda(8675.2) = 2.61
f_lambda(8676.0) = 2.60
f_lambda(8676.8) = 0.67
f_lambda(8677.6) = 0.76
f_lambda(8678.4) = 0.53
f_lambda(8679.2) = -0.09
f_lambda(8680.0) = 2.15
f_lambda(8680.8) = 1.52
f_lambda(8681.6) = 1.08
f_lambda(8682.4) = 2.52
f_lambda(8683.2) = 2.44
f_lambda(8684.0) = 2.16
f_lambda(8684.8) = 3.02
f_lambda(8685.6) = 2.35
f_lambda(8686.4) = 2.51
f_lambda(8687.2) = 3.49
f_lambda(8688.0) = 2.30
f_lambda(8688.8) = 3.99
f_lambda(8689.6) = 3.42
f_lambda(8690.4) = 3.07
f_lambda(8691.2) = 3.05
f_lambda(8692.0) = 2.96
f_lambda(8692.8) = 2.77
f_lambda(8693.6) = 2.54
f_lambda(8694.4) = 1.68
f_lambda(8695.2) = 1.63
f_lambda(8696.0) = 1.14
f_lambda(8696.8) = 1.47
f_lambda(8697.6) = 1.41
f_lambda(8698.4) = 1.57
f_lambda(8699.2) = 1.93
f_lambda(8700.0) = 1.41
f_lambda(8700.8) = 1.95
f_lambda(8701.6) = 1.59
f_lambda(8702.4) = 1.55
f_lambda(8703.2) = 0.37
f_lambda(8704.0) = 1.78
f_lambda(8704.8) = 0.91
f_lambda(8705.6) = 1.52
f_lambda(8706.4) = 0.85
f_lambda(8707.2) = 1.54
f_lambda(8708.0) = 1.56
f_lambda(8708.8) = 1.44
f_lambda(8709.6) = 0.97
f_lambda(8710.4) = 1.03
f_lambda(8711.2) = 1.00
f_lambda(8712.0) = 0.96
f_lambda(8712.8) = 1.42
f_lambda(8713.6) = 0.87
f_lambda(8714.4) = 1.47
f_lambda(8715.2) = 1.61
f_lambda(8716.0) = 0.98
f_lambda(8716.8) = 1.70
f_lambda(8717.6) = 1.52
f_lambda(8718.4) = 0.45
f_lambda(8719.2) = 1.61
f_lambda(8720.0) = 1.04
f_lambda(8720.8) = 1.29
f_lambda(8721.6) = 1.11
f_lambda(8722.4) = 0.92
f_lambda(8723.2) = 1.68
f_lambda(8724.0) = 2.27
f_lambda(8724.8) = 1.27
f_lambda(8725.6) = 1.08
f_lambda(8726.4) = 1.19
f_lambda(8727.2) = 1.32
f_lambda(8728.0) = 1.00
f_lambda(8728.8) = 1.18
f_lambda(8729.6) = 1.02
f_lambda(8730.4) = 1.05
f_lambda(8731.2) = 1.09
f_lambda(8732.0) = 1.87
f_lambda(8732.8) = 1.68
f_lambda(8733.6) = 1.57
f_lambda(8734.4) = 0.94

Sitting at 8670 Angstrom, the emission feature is [S II]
